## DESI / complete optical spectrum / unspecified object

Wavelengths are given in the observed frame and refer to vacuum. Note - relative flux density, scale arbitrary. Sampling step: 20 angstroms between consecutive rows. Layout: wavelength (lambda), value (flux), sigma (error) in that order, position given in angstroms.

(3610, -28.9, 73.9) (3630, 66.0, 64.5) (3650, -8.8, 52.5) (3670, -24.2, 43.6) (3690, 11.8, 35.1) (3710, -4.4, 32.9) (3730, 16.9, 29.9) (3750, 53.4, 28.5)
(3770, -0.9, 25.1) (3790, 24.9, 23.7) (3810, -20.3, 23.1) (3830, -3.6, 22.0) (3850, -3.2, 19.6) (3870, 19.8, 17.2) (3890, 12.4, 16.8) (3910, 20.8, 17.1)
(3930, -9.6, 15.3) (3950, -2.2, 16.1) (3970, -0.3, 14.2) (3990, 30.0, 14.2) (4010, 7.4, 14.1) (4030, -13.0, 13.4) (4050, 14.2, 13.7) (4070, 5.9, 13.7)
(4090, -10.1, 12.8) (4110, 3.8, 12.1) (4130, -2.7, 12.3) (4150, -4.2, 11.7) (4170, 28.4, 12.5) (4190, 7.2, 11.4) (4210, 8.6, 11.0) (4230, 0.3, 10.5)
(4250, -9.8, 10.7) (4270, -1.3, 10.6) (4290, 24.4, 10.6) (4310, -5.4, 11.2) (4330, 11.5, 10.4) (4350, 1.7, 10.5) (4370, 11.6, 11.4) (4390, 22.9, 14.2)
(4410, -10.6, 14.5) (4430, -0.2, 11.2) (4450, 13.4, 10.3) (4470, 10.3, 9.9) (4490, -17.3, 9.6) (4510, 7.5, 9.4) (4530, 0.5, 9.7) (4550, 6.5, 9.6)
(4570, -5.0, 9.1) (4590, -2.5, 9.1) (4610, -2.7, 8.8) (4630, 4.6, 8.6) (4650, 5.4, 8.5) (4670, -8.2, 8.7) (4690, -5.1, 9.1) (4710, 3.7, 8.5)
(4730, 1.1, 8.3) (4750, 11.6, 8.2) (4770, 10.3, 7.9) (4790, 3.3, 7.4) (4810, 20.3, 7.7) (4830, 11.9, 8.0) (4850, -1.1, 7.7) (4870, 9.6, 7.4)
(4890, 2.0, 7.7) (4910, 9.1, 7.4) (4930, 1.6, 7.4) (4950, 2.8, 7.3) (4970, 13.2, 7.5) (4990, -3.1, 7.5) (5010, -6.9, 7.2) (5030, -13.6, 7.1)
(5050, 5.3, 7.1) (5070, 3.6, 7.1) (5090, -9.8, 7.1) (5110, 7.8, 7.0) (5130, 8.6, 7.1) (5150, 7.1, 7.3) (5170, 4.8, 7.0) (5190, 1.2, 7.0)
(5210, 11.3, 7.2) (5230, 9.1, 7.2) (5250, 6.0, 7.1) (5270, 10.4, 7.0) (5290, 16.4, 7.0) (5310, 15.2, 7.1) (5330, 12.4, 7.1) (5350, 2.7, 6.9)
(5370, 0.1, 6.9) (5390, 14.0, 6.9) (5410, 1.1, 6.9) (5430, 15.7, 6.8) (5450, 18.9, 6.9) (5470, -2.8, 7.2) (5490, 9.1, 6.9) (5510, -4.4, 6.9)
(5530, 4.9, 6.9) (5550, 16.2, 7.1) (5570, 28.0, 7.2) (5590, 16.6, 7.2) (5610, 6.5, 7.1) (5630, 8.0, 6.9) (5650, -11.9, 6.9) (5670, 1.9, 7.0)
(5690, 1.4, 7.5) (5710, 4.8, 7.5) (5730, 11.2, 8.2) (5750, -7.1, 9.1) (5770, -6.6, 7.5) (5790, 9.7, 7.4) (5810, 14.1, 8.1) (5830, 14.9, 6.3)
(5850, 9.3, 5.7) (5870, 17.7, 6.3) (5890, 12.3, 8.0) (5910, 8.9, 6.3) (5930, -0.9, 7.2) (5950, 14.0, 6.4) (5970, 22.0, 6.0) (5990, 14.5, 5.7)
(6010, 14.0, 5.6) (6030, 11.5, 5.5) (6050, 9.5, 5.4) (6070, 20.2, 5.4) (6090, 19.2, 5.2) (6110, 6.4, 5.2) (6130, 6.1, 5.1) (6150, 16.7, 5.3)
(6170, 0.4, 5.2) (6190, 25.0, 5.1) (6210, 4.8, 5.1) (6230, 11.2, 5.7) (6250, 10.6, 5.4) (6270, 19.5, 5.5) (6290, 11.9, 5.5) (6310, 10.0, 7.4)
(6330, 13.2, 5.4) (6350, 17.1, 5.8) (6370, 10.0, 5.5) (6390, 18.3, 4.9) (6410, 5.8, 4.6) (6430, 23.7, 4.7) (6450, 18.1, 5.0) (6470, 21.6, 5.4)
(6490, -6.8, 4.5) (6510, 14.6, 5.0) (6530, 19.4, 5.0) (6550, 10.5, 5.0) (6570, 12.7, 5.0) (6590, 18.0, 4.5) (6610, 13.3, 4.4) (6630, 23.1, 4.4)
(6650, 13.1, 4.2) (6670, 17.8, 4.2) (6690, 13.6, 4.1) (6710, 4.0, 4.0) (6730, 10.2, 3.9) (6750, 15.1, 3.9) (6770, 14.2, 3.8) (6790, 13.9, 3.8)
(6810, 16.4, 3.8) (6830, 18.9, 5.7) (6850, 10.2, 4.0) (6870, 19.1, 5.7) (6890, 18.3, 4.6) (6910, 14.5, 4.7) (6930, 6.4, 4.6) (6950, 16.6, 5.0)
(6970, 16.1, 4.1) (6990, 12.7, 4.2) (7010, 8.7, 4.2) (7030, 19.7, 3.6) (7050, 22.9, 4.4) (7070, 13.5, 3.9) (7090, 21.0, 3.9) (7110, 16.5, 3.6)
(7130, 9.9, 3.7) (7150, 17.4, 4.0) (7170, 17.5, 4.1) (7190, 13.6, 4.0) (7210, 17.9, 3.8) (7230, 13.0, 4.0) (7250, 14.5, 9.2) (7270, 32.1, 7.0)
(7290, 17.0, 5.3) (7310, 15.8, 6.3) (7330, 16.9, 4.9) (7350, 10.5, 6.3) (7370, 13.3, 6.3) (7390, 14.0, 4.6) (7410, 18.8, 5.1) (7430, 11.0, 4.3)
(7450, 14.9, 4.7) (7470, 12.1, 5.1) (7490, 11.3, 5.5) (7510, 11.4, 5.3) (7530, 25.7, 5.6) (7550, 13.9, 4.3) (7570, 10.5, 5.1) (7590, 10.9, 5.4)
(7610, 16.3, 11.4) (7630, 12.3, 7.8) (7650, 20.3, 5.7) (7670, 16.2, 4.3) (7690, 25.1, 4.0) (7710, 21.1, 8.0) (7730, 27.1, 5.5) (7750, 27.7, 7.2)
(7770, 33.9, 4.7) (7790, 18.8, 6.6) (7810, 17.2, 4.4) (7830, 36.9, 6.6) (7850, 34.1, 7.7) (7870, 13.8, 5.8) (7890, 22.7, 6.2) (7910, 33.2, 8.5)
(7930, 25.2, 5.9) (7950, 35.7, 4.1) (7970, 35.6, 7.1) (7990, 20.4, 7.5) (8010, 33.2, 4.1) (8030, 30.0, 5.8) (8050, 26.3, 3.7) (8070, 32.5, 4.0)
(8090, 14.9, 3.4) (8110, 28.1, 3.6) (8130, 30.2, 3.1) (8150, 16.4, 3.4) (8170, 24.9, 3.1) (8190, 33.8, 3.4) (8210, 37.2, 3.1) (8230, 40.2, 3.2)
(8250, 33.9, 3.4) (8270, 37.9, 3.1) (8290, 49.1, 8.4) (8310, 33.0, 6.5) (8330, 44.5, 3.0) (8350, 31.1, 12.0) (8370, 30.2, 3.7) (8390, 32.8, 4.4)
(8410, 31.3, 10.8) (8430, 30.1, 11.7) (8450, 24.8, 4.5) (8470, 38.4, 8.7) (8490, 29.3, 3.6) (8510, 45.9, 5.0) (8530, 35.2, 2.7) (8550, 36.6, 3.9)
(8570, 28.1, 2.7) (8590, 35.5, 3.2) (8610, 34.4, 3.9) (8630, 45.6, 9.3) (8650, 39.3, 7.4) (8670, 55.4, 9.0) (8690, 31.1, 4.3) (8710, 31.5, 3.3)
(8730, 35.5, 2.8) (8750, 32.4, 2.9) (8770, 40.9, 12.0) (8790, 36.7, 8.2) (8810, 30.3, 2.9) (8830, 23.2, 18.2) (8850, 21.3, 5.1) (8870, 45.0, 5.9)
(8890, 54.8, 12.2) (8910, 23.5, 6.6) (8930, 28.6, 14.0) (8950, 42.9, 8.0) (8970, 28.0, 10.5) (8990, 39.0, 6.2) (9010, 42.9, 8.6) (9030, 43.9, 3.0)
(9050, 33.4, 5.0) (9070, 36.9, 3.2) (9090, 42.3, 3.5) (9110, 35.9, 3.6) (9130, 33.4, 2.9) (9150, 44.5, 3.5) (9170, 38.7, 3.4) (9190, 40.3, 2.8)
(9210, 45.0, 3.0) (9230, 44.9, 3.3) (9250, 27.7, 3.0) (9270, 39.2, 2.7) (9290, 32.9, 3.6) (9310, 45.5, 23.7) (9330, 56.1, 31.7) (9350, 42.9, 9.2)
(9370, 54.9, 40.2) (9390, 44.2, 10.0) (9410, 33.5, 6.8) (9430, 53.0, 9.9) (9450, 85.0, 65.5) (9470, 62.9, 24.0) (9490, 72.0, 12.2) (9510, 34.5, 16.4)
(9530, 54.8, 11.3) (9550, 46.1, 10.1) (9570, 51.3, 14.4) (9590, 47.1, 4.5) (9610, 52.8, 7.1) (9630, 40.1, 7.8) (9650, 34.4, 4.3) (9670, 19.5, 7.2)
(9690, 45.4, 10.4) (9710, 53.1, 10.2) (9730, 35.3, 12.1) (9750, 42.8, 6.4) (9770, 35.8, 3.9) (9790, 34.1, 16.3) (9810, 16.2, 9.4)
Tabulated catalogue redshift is 1.05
